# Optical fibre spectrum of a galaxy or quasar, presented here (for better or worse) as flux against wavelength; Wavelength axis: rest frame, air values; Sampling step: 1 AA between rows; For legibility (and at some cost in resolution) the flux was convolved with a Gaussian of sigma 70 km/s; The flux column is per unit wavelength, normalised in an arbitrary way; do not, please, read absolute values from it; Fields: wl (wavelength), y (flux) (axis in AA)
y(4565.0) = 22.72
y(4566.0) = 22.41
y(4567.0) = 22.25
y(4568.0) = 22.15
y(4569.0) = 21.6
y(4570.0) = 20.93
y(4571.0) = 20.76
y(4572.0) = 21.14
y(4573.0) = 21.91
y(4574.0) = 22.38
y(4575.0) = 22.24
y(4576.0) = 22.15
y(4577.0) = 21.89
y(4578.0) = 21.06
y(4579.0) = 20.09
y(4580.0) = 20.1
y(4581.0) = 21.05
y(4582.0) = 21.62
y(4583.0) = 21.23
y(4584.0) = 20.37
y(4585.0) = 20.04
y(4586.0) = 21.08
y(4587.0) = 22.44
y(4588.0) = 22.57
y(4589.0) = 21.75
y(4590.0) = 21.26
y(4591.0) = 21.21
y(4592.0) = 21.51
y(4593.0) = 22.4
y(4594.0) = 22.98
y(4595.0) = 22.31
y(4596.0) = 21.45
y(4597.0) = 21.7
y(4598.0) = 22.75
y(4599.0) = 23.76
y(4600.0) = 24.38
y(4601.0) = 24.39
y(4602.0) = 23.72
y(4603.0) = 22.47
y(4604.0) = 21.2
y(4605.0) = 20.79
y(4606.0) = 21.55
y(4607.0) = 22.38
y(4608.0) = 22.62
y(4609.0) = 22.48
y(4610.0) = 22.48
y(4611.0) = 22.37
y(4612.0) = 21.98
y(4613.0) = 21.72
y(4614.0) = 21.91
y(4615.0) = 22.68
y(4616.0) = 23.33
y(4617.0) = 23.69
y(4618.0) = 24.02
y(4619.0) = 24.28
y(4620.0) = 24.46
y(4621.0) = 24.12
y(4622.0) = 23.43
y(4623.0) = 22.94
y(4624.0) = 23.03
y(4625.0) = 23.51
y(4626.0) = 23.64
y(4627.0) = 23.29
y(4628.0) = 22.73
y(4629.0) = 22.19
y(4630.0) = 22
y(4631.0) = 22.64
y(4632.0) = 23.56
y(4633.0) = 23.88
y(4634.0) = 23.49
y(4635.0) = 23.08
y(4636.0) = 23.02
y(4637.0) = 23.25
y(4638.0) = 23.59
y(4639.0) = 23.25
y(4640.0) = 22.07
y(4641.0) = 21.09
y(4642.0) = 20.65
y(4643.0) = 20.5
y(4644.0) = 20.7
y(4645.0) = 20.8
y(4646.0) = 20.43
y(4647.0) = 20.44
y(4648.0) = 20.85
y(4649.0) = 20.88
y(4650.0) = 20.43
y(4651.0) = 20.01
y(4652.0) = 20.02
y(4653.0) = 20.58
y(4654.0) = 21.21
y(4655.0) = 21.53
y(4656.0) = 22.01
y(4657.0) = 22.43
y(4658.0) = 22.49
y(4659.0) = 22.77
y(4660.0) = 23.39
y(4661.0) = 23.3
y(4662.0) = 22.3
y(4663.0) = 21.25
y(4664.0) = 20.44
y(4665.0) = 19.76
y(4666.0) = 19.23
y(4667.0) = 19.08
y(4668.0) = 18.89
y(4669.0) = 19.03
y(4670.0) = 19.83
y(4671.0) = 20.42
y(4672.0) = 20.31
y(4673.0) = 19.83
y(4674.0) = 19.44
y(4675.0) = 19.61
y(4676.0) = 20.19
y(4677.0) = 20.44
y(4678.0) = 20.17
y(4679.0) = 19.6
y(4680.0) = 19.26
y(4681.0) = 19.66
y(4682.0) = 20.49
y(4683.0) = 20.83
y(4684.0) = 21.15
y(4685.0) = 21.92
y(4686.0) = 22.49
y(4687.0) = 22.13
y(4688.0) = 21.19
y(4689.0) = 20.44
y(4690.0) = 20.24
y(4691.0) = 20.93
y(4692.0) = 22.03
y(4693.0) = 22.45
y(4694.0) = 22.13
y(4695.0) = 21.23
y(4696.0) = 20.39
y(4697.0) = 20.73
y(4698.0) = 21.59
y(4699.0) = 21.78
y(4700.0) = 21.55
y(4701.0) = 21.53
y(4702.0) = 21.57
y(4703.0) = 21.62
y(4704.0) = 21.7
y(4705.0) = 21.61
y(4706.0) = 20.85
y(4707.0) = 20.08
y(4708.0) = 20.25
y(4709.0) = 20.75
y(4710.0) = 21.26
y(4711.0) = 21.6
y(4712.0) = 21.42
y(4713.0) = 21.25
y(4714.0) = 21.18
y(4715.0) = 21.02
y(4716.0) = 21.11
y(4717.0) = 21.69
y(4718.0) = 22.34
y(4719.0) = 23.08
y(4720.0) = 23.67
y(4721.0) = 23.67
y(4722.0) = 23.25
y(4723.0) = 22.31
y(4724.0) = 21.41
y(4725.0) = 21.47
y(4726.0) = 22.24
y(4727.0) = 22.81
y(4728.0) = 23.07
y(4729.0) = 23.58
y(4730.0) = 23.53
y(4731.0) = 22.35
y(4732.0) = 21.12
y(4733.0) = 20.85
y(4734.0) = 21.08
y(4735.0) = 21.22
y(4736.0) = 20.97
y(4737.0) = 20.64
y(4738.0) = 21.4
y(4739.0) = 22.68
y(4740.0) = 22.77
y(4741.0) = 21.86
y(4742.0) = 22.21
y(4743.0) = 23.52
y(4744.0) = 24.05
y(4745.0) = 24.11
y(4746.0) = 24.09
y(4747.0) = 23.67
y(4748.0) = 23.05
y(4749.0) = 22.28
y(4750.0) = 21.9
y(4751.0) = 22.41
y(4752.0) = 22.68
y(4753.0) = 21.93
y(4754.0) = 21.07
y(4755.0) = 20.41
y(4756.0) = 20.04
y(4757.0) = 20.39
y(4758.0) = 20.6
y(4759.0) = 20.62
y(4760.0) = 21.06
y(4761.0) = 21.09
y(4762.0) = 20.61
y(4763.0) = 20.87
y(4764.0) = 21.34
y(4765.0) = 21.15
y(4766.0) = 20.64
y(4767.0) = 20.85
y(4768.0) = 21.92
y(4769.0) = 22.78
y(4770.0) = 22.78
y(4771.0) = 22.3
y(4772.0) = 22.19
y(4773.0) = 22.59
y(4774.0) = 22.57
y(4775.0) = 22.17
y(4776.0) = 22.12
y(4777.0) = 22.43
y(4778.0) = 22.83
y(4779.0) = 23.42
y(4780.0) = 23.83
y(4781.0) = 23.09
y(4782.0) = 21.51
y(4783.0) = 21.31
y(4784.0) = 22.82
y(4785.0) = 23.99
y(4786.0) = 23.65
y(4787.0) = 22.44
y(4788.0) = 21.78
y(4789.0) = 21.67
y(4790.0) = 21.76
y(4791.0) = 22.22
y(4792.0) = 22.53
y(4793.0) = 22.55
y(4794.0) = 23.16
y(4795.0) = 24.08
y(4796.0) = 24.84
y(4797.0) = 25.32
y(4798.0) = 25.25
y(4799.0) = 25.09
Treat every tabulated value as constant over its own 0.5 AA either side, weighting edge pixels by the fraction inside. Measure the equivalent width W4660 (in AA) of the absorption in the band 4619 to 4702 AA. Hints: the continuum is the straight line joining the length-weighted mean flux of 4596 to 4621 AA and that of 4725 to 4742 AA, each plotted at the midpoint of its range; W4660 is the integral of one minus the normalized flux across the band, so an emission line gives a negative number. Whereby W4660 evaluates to 3.7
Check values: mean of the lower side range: 22.8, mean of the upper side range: 22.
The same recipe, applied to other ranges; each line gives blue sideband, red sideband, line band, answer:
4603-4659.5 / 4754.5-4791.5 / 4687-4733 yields 0.7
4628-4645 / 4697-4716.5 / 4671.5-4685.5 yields 1.0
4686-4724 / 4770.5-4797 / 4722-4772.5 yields 0.6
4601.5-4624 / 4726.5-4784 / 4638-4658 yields 1.3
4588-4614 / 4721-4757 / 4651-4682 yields 2.3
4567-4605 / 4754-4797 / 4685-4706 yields 0.5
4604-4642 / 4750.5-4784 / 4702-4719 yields 0.7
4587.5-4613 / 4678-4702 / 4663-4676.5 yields 1.0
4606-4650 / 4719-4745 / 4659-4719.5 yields 3.9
